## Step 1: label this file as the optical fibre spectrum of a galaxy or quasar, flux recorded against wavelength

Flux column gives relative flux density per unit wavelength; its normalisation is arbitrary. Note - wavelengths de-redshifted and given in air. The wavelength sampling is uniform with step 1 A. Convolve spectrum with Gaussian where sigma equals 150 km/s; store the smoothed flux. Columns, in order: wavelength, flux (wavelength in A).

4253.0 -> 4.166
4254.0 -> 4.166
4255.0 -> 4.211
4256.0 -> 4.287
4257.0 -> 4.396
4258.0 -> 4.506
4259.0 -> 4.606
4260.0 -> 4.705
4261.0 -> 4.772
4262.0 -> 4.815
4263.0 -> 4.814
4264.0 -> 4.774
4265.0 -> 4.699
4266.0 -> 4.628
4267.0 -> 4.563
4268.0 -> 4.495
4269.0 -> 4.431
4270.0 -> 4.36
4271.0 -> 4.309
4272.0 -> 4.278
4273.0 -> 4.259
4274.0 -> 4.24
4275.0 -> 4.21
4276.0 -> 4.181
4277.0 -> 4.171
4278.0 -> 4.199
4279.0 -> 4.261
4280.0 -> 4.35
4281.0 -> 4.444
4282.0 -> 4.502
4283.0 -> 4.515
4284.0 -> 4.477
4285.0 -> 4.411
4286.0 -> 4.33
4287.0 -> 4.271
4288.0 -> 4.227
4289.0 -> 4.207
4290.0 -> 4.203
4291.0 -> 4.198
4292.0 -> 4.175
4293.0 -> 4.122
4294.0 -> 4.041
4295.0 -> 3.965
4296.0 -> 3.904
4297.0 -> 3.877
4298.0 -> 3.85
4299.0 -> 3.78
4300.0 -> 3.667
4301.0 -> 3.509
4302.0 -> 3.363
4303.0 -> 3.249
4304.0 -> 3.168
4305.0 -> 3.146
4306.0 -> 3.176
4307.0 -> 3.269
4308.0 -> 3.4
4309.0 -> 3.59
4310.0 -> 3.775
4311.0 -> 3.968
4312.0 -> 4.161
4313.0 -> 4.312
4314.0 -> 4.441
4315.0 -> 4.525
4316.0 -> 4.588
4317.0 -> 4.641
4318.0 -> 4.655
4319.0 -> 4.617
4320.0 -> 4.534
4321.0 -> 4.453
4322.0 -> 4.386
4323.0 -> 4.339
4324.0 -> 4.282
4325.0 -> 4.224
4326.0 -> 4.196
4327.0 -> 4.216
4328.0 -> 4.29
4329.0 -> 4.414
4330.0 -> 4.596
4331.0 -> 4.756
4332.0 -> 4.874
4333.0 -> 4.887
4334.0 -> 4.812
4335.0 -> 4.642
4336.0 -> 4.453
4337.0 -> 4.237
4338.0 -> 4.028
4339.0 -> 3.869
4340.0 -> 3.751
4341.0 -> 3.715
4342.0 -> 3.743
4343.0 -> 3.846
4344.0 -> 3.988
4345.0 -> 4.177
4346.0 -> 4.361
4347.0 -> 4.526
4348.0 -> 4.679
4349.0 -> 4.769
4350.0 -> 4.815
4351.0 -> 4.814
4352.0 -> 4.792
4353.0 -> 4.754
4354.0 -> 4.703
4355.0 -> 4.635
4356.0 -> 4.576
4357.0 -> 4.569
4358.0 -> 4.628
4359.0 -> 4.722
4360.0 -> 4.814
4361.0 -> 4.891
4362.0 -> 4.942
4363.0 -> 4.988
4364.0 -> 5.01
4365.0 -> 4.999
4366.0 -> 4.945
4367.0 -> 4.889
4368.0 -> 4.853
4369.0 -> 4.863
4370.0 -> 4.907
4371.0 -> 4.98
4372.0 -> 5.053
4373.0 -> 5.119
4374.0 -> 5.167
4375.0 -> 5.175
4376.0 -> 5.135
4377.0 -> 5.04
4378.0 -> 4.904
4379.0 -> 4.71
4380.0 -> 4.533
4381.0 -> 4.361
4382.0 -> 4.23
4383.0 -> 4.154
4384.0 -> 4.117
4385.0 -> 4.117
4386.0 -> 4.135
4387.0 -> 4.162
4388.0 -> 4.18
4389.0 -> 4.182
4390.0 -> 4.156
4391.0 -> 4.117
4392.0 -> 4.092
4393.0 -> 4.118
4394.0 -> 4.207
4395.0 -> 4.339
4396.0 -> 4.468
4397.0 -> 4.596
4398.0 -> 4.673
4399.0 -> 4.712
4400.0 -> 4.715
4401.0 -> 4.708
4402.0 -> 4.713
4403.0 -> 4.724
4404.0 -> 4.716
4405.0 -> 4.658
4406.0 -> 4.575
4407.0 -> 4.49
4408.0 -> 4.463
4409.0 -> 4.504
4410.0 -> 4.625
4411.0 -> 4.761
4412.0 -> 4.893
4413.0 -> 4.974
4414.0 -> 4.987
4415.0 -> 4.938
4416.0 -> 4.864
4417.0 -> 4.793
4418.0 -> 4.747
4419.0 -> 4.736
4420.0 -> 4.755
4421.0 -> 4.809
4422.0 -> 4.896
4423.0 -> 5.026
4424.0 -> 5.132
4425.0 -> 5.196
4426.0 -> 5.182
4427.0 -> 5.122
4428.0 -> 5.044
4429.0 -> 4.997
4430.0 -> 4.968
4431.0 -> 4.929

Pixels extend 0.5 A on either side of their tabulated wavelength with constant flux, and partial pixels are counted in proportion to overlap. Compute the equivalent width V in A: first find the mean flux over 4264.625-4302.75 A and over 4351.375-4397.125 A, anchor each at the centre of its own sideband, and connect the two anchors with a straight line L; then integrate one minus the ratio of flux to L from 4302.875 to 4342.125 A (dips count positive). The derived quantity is 1.9 A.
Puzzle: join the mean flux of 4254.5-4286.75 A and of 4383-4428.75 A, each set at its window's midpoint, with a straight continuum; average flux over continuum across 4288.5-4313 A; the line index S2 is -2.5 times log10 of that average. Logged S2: 0.193 mag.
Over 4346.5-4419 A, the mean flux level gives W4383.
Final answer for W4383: 4.67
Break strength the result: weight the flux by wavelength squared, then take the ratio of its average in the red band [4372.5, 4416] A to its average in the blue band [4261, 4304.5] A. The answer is 1.1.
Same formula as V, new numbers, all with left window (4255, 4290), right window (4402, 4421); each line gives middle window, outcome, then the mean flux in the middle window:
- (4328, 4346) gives 1.12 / 4.28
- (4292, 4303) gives 1.67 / 3.8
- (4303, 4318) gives 2.12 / 3.87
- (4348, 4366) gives -0.69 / 4.79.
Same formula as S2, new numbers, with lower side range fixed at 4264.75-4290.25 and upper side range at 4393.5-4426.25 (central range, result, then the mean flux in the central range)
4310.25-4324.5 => 0.01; 4.41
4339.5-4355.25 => 0.04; 4.38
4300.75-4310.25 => 0.30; 3.35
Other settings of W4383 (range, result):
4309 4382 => 4.56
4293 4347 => 4.09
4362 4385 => 4.81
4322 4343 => 4.31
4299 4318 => 3.8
